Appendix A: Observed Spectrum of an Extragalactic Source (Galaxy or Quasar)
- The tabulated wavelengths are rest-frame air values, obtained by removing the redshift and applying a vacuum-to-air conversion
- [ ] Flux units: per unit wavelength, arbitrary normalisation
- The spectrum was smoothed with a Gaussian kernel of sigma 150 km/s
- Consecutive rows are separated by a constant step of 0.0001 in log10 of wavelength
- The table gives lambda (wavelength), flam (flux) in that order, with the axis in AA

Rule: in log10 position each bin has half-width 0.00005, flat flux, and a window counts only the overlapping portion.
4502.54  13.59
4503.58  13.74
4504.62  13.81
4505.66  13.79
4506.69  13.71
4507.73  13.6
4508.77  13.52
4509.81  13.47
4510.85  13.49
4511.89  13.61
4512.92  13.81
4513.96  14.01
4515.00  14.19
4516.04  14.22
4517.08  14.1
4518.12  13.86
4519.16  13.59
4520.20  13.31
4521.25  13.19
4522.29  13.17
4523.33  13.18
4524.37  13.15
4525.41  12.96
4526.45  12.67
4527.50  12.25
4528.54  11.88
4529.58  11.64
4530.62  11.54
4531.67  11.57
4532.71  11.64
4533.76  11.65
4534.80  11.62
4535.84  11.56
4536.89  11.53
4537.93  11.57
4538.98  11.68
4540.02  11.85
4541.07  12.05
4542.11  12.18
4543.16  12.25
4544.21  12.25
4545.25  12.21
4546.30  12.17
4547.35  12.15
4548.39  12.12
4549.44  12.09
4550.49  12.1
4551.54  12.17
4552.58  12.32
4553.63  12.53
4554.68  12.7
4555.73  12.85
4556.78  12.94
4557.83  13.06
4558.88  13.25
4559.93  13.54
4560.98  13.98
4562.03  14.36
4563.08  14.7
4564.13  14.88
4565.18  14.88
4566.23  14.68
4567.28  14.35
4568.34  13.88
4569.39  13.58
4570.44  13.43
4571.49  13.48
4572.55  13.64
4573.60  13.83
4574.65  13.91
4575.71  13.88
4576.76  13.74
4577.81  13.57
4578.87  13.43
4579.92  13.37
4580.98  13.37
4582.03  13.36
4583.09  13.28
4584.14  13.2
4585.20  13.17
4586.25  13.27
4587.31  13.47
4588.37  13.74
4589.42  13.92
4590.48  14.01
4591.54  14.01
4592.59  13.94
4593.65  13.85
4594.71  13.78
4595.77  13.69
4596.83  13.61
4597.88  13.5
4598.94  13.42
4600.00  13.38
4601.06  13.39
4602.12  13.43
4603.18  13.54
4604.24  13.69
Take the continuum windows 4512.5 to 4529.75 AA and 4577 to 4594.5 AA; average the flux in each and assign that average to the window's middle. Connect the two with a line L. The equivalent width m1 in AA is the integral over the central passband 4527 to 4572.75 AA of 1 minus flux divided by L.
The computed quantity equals 2.4 AA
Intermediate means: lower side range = 13.3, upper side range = 13.6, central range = 12.7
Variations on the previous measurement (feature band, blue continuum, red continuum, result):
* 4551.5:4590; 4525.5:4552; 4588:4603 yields -1.9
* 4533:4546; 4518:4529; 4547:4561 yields 1.0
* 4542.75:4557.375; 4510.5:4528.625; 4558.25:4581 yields 1.4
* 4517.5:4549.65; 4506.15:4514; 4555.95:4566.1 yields 3.5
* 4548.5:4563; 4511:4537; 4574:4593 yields 0.3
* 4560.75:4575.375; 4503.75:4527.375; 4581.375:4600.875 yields -0.6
